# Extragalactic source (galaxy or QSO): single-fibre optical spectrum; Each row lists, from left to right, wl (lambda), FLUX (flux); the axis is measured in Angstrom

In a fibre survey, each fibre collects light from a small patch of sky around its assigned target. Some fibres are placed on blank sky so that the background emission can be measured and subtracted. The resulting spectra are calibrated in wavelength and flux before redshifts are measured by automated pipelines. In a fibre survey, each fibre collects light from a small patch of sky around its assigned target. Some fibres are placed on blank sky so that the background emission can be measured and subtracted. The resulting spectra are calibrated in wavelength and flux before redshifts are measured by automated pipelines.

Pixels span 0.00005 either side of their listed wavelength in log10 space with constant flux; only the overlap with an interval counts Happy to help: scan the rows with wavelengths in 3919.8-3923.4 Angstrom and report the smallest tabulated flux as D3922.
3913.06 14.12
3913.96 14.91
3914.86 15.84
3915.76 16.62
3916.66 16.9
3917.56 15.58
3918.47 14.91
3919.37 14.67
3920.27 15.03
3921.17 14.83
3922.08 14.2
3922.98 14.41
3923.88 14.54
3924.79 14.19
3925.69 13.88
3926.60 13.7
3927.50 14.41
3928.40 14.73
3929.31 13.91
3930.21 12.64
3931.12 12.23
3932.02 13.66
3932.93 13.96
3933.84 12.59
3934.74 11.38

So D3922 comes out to 14.2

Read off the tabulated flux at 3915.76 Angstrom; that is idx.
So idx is 16.62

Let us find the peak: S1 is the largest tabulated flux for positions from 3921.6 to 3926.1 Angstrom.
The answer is 14.54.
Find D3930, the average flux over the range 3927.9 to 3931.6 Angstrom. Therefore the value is 13.4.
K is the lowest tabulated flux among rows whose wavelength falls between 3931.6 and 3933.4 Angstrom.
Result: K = 13.66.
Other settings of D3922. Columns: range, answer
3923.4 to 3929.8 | 13.7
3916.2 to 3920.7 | 14.67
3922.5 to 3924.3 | 14.41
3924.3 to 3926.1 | 13.88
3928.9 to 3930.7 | 12.64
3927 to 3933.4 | 12.23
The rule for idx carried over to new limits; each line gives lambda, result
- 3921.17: 14.83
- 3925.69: 13.88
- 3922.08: 14.2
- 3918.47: 14.91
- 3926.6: 13.7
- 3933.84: 12.59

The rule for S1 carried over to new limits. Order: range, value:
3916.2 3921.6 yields 16.9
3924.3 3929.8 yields 14.73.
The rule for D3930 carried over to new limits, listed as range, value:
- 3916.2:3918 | 16.3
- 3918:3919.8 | 14.8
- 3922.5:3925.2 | 14.4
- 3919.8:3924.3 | 14.6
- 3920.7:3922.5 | 14.5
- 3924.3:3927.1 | 13.9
